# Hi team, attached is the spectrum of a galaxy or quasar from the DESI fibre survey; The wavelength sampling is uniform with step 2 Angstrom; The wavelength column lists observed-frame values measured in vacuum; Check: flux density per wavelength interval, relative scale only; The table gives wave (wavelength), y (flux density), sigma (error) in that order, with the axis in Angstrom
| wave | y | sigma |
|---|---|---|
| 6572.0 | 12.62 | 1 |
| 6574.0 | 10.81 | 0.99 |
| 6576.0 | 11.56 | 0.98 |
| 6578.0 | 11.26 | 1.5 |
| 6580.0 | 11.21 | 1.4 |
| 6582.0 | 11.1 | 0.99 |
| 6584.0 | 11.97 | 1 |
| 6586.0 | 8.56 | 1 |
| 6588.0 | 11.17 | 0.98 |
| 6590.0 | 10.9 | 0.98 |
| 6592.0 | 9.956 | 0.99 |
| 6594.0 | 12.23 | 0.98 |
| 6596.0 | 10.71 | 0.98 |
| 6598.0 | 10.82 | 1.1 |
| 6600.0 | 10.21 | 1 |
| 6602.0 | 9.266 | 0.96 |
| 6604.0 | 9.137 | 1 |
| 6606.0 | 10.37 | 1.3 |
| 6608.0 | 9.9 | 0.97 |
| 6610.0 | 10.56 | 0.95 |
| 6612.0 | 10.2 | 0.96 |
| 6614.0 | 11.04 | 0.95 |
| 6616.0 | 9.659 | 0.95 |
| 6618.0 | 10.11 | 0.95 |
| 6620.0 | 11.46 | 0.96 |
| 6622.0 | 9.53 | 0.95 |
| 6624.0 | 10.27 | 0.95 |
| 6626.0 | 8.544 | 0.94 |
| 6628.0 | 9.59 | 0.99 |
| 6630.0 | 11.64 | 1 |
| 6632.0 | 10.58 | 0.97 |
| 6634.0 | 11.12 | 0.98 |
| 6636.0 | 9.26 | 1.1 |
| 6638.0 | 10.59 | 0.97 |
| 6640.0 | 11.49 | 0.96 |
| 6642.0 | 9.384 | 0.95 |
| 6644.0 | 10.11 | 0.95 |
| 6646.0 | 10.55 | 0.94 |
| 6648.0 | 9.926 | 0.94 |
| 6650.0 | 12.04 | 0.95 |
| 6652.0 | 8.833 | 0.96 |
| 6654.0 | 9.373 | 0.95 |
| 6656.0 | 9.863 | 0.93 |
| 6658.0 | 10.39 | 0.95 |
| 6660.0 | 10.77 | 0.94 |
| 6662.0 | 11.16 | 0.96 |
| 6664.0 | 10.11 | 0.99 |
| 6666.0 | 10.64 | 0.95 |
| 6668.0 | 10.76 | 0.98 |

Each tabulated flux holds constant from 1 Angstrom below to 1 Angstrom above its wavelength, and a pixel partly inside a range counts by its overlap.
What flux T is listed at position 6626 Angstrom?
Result 8.544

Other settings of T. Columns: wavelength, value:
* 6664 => 10.11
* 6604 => 9.137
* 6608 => 9.9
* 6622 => 9.53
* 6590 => 10.9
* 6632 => 10.58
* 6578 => 11.26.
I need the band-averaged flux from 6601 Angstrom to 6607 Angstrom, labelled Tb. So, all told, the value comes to 9.59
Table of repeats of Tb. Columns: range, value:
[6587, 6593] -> 10.7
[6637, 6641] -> 11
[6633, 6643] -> 10.4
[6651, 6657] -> 9.36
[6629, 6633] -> 11.1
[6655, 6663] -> 10.5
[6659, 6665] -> 10.7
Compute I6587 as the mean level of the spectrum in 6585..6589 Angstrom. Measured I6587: 9.87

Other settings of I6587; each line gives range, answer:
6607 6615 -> 10.4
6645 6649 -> 10.2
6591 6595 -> 11.1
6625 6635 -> 10.3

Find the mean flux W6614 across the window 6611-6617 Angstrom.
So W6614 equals 10.3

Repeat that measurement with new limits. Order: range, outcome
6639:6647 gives 10.4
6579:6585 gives 11.4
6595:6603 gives 10.3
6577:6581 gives 11.2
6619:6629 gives 9.88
